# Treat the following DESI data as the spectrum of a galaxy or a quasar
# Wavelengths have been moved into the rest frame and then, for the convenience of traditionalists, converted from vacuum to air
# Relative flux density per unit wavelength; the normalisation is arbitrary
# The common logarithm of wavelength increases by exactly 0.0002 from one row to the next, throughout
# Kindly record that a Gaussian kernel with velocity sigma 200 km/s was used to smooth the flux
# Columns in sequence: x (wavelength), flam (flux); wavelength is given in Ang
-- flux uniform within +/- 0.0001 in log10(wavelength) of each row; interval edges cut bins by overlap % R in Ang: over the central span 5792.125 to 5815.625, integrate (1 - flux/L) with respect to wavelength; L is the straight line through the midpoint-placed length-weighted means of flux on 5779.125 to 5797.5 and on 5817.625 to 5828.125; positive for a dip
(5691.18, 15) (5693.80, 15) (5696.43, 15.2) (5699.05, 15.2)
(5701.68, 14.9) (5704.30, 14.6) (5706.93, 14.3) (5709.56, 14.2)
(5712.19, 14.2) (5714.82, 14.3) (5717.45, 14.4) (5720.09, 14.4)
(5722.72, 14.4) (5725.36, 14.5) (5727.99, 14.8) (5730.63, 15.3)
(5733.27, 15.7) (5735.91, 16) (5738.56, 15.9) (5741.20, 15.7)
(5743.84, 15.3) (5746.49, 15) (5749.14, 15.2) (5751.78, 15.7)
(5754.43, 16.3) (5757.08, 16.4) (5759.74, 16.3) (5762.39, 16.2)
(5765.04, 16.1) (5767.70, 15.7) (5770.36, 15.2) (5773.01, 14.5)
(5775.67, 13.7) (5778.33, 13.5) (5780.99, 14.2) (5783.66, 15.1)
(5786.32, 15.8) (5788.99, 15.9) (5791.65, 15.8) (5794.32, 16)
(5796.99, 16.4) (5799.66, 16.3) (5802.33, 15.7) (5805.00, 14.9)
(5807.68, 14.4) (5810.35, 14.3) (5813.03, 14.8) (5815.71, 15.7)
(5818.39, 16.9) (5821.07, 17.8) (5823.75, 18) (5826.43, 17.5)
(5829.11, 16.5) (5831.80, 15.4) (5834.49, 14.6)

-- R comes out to 1.5 Ang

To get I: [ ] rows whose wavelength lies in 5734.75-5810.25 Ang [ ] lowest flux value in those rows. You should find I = 13.5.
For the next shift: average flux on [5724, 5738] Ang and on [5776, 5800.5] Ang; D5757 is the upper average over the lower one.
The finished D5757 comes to 1.00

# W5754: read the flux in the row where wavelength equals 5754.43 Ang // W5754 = 16.3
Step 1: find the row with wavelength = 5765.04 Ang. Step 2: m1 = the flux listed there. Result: 16.1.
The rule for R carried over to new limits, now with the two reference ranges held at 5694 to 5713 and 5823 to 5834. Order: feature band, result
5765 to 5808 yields 1.9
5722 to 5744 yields -0.2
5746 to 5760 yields -0.3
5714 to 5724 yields 0.4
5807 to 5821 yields 0.8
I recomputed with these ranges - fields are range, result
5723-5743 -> 14.5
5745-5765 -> 15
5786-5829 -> 14.3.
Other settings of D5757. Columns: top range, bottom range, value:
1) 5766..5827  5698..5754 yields 1.04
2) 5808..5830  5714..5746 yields 1.08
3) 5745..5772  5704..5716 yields 1.10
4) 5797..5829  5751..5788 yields 1.05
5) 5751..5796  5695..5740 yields 1.04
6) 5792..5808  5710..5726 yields 1.09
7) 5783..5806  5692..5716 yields 1.08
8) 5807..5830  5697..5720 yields 1.12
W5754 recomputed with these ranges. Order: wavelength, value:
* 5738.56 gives 15.9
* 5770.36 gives 15.2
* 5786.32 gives 15.8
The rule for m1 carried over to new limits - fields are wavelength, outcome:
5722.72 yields 14.4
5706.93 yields 14.3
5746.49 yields 15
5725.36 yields 14.5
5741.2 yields 15.7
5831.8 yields 15.4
